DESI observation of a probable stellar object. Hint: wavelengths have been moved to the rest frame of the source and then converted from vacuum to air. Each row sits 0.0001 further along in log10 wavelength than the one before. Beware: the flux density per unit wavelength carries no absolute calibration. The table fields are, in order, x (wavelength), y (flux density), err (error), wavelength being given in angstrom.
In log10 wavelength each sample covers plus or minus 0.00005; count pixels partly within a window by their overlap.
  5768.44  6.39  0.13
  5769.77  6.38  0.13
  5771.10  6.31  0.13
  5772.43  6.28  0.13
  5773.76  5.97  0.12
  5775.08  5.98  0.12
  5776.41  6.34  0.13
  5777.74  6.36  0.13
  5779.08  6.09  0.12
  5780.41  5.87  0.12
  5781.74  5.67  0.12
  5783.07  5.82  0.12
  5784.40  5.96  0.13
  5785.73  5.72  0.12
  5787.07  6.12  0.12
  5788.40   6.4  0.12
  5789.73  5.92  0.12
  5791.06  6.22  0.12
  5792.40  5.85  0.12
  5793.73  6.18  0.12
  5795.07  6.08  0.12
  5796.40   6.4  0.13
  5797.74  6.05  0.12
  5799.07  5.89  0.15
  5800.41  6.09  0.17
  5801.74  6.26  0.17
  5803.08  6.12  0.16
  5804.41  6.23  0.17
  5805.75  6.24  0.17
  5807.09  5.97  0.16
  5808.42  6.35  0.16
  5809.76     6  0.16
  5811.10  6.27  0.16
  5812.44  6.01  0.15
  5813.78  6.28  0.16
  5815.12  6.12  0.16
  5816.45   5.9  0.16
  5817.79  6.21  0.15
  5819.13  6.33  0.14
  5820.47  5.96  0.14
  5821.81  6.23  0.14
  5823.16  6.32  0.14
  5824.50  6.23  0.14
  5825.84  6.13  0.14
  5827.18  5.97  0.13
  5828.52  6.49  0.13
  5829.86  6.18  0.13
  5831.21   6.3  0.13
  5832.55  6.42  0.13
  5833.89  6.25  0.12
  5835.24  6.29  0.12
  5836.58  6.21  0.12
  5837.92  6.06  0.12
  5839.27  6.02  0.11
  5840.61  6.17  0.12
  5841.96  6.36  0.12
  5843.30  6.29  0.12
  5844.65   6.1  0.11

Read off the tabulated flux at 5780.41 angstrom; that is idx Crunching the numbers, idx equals 5.87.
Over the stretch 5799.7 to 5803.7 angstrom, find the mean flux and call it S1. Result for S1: 6.15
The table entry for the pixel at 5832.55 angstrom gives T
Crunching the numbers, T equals 6.42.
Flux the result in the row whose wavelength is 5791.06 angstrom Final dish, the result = 6.22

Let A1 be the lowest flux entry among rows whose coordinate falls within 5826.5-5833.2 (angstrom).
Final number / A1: 5.97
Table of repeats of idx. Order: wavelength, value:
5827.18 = 5.97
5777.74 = 6.36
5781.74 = 5.67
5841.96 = 6.36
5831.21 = 6.3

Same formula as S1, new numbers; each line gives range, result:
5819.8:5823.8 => 6.16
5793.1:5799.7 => 6.12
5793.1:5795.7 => 6.12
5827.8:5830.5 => 6.34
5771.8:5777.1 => 6.15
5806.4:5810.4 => 6.11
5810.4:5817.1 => 6.12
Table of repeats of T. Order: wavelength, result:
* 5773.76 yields 5.97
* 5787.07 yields 6.12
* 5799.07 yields 5.89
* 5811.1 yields 6.27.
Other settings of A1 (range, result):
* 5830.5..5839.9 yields 6.02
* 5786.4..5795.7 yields 5.85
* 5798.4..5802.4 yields 5.89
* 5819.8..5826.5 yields 5.96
